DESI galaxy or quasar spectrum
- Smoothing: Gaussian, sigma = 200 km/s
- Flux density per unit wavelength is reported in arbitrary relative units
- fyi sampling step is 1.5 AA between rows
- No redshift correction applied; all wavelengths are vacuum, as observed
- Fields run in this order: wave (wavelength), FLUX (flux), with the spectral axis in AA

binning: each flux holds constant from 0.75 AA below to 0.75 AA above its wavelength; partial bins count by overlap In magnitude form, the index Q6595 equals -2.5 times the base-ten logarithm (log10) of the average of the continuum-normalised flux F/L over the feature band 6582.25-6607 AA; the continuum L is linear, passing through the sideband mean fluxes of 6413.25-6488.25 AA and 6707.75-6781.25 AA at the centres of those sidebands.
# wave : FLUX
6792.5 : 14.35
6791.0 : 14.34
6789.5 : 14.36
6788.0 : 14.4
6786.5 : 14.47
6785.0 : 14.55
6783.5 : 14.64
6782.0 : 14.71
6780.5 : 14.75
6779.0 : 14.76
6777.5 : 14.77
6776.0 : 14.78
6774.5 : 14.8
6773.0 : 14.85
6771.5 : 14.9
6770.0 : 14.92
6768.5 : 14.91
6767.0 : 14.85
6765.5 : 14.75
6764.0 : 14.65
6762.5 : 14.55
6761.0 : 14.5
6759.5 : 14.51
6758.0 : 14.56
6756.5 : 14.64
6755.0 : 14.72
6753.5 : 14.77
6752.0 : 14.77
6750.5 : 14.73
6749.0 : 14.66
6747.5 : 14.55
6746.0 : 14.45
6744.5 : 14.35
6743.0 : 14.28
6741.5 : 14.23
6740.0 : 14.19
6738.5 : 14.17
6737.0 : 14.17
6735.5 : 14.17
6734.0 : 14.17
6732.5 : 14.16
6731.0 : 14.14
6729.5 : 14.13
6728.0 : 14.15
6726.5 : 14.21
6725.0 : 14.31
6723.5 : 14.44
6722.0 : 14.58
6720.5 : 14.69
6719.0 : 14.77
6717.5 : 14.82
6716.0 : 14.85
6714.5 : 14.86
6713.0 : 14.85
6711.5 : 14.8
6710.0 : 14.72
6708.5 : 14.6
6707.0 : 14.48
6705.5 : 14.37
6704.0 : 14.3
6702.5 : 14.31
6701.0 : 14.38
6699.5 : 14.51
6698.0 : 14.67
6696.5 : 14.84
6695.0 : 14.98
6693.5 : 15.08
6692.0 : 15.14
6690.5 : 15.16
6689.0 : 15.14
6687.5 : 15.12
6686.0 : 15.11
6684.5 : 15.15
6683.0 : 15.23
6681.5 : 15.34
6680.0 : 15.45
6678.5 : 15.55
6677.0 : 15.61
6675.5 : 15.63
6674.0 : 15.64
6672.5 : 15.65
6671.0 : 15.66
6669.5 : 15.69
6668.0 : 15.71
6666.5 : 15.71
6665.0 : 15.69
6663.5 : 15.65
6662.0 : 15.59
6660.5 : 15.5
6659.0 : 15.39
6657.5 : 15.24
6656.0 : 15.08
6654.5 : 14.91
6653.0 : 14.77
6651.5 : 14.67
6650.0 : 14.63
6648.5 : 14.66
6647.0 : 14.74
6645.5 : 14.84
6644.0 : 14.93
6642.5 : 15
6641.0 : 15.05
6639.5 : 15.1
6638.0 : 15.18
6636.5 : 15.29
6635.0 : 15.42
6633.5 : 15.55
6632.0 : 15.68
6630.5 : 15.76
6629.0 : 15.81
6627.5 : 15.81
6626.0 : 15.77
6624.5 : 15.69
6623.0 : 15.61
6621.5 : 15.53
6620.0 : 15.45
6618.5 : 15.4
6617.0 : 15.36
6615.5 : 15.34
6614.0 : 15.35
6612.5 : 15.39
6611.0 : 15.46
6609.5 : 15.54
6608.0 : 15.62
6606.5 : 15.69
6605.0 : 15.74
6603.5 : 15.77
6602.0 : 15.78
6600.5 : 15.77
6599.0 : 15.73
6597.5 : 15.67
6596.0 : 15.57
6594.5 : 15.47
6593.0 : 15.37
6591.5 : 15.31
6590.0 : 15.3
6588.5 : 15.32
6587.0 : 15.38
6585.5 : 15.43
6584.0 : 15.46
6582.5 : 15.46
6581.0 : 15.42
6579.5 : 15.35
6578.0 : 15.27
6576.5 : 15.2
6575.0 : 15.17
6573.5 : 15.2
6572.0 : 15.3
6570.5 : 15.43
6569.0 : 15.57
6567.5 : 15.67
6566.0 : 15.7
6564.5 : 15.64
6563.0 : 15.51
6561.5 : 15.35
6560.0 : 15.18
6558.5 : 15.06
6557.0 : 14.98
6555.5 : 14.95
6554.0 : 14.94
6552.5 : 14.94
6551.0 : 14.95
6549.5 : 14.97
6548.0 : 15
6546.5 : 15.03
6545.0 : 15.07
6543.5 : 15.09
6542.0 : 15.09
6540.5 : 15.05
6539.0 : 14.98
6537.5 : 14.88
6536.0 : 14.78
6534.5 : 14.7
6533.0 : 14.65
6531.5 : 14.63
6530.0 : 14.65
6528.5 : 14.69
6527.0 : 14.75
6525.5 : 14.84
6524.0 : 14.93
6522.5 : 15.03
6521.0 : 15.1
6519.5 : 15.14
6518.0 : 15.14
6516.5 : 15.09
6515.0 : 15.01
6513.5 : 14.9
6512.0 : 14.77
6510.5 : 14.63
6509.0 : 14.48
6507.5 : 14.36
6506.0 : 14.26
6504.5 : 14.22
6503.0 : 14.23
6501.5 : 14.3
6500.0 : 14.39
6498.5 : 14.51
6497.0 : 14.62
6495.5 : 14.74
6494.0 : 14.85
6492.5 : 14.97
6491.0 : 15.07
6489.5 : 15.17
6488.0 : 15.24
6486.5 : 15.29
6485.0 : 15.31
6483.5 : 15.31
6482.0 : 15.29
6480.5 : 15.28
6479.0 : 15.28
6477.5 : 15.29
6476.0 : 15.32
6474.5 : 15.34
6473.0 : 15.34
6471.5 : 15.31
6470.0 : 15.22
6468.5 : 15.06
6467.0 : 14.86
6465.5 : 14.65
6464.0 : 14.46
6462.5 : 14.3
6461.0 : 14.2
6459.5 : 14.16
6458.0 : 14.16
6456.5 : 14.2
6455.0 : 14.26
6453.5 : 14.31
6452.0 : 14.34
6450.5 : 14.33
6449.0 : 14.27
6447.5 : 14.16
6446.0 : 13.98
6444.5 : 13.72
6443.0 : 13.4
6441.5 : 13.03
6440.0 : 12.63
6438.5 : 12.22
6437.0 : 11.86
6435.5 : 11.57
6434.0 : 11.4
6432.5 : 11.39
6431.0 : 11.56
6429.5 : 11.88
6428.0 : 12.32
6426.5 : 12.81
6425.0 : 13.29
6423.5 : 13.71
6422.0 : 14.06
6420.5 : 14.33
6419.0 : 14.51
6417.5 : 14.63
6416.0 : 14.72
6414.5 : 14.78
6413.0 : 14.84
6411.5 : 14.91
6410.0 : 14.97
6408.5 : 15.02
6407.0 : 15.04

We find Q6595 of -0.09 mag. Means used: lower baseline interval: 14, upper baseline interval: 14.6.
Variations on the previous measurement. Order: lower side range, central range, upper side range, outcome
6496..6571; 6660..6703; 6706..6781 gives -0.044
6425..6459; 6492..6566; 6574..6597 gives -0.029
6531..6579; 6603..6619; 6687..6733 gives -0.040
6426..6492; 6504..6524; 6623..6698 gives -0.029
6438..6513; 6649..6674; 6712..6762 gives -0.062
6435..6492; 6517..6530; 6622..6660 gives -0.018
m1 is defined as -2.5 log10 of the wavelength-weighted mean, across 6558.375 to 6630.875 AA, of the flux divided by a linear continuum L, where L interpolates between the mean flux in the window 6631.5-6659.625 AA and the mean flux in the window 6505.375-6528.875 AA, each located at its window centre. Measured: -0.04 mag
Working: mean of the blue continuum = 14.8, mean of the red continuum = 15.1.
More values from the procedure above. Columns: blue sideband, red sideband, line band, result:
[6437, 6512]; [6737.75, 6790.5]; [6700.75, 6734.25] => 0.01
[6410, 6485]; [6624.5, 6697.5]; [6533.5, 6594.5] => -0.04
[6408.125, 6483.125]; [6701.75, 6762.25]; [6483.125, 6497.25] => -0.07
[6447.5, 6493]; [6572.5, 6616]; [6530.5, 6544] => 0.02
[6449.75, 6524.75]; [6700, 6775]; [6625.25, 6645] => -0.06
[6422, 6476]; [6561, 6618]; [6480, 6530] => -0.03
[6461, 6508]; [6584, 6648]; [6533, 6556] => 0.01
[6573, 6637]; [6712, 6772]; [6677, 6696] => -0.02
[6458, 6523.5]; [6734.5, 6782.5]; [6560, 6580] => -0.04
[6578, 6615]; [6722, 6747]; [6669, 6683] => -0.06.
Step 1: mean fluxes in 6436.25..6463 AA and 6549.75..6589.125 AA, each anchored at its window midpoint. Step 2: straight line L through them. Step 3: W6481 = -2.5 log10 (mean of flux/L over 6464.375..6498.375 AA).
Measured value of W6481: -0.071 mag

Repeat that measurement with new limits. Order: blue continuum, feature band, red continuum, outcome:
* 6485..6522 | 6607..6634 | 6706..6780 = -0.064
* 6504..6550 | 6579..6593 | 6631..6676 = -0.024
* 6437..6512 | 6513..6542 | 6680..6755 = -0.027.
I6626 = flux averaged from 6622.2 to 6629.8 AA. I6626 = 15.7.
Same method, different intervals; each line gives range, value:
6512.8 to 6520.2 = 15.1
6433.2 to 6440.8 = 11.9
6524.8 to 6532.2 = 14.7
